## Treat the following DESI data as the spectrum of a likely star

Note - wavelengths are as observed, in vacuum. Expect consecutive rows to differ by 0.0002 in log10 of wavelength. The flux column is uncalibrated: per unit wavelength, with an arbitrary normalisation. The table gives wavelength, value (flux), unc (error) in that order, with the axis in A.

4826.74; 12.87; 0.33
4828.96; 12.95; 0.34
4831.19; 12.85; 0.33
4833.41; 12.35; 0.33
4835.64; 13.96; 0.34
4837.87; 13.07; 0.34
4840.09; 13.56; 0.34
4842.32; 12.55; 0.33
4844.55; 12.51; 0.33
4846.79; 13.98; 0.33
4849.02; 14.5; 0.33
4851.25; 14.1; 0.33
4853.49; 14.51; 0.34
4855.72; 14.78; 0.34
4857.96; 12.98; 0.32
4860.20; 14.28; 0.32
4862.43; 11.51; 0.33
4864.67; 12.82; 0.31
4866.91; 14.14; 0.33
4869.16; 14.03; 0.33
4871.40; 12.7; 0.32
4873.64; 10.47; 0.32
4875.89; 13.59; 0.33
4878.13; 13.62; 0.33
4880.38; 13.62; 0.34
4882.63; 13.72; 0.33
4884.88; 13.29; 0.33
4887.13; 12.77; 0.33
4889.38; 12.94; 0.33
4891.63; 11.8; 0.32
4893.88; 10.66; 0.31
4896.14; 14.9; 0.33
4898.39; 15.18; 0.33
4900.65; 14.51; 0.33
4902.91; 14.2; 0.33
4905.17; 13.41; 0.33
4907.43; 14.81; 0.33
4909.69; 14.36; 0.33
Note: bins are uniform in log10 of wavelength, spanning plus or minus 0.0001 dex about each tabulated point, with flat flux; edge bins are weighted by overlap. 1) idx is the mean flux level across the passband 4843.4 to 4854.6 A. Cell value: 13.9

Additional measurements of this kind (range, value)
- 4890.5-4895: 11.2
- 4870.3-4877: 12.2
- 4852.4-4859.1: 14.1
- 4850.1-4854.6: 14.3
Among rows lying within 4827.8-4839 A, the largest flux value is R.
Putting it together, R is 13.96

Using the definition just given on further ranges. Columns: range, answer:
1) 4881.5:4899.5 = 15.18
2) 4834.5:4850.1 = 14.5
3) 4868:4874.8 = 14.03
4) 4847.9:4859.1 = 14.78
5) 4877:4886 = 13.72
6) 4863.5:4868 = 14.14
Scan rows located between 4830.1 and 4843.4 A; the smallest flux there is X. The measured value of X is 12.35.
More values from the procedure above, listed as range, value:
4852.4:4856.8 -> 14.51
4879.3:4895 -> 10.66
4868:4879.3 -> 10.47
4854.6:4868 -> 11.51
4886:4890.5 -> 12.77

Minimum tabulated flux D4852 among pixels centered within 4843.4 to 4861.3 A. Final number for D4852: 12.51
